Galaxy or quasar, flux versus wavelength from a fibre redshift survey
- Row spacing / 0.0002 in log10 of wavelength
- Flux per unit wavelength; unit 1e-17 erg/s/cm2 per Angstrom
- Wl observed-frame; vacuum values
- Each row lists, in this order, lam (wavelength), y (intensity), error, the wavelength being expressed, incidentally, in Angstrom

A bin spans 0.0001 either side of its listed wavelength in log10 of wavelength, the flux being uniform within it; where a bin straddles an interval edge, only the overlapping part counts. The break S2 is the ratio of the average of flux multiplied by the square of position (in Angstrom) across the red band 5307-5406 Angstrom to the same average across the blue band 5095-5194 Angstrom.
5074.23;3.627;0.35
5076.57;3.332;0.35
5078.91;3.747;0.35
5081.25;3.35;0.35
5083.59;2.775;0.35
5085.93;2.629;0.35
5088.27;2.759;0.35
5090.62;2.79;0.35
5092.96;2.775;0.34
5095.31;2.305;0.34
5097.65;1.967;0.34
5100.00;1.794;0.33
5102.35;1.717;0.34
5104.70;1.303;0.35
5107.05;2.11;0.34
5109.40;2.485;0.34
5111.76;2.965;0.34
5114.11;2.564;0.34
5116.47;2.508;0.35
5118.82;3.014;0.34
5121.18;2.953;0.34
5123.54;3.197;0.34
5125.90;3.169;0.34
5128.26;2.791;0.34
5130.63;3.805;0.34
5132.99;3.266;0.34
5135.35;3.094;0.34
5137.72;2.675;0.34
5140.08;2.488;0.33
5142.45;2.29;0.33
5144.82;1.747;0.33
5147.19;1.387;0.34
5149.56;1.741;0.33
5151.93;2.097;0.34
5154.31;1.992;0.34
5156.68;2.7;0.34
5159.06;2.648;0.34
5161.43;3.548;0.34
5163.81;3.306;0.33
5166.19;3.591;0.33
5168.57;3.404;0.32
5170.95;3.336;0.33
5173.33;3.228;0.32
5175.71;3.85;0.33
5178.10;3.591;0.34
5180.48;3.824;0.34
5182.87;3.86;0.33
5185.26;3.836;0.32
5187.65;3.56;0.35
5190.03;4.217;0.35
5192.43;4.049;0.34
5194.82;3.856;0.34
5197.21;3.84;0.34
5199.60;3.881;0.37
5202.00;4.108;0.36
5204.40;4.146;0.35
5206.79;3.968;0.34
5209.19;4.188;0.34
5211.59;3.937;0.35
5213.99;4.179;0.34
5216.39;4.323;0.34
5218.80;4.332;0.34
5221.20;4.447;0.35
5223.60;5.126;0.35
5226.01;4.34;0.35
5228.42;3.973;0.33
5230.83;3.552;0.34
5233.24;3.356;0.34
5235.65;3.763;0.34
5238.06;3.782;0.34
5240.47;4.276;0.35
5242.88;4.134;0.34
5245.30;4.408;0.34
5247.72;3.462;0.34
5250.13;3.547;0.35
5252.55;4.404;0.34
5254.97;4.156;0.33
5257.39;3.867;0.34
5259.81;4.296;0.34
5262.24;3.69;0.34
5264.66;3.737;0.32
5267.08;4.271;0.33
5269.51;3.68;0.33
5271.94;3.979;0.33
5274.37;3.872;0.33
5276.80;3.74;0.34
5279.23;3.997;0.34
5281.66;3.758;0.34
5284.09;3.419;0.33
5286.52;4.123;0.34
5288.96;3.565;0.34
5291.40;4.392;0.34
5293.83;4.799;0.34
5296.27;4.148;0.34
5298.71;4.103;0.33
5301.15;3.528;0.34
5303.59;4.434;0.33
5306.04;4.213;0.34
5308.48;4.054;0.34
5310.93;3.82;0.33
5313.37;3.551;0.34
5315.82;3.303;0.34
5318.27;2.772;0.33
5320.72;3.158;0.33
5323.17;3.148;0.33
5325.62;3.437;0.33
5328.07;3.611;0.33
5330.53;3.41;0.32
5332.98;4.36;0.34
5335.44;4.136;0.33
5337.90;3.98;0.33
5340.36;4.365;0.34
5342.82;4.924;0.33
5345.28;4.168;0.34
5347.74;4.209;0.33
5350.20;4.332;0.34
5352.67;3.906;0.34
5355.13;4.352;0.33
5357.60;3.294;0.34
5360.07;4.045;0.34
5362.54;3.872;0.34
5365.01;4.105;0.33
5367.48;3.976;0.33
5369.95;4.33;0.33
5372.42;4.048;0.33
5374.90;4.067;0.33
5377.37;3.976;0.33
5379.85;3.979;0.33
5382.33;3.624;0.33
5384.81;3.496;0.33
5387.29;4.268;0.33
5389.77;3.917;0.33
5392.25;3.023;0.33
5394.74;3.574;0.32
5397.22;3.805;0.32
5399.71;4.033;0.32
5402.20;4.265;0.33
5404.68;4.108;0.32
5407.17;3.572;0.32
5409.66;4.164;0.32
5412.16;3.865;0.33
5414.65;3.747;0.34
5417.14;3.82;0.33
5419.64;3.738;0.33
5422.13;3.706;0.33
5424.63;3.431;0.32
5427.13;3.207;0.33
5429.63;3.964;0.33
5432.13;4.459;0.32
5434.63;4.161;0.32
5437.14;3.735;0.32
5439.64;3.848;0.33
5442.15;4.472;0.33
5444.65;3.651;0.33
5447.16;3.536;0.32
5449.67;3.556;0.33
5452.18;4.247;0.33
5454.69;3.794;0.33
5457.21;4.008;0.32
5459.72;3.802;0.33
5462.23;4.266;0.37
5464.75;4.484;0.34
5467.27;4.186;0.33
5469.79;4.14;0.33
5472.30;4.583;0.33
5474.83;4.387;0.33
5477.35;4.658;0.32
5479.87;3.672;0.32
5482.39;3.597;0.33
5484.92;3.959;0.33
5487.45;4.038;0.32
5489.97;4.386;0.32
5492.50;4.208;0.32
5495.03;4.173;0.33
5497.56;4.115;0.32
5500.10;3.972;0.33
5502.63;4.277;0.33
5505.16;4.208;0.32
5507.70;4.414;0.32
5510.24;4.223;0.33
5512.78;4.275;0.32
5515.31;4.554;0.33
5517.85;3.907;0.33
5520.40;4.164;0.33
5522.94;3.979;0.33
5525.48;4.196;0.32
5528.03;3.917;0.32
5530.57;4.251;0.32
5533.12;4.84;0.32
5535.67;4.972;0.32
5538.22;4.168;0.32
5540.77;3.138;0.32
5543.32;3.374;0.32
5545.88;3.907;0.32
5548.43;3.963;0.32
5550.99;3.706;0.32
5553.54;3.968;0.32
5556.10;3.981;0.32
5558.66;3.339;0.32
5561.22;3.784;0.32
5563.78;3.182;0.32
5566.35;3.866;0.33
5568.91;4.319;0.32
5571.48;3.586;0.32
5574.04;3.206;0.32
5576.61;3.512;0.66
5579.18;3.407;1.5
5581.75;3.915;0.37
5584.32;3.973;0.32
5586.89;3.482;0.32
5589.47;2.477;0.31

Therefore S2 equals 1.5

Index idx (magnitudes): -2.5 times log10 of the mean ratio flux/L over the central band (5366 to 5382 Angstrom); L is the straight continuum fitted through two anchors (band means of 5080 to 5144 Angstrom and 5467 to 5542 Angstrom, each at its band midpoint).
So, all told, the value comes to -0.10 mag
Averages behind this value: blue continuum 2.65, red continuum 4.19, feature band 4.04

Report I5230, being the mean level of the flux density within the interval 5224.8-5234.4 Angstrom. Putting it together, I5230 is 3.8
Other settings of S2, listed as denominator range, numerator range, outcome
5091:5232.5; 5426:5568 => 1.42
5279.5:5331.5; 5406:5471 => 1.09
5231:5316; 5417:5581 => 1.10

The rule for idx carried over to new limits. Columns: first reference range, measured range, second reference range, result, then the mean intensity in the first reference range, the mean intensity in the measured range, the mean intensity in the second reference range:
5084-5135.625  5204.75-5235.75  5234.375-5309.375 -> -0.16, 2.63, 4.13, 3.99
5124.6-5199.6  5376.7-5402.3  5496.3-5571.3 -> -0.03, 3.14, 3.79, 4.03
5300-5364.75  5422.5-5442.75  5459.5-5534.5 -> 0.05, 3.87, 3.88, 4.2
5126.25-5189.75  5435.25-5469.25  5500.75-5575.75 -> -0.06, 3.01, 3.97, 3.98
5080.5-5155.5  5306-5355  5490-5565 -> -0.16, 2.51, 3.85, 4.05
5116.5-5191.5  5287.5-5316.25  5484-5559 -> -0.16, 3.04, 4.01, 4.1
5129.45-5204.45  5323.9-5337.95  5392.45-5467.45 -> -0.04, 3.21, 3.79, 3.89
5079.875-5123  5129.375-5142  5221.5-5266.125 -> -0.06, 2.5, 3.02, 4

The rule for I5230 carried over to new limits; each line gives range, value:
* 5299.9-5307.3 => 4.06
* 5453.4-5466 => 4.07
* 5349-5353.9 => 4.12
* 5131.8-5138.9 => 3.02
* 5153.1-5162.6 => 2.72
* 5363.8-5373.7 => 4.12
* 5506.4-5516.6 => 4.37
